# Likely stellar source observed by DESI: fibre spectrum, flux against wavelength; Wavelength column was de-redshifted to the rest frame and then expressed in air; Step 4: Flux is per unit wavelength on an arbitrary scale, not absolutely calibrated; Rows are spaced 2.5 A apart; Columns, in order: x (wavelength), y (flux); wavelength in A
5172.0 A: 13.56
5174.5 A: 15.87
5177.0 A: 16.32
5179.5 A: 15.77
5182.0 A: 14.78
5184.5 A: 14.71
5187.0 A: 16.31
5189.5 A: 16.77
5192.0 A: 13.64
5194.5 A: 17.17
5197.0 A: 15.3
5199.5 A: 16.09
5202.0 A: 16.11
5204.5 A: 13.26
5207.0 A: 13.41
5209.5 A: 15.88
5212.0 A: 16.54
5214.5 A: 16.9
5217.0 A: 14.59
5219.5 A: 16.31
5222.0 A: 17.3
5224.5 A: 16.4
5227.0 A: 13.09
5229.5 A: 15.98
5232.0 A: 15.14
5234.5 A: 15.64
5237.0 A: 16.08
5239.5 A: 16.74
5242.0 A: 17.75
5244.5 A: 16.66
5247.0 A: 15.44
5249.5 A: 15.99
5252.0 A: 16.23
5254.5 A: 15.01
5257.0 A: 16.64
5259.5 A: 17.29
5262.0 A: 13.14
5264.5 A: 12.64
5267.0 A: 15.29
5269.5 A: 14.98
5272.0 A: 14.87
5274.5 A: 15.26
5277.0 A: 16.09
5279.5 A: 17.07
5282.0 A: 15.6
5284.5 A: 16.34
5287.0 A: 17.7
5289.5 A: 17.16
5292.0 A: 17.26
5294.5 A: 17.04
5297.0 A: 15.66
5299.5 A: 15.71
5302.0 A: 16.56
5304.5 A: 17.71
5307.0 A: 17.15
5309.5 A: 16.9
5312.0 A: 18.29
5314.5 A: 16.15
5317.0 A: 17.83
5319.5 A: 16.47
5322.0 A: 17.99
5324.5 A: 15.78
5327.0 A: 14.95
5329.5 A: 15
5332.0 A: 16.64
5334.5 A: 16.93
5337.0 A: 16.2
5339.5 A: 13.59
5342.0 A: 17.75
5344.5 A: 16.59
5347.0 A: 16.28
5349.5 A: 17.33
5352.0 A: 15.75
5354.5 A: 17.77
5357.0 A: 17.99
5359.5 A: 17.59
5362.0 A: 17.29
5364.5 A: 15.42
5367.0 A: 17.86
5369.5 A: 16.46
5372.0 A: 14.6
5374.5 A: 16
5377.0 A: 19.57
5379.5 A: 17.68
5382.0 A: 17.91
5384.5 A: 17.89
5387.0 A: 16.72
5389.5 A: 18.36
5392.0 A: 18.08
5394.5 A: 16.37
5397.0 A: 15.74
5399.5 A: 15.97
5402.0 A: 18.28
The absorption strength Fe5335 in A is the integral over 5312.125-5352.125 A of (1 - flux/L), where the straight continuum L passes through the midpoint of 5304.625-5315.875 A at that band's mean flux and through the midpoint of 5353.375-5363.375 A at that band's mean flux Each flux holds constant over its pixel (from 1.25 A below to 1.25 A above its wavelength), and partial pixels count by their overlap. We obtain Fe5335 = 2.3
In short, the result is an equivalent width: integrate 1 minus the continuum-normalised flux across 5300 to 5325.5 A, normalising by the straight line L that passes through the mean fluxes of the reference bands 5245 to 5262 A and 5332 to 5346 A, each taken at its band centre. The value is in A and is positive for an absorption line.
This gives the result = -1.4 A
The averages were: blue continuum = 15.9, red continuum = 16.3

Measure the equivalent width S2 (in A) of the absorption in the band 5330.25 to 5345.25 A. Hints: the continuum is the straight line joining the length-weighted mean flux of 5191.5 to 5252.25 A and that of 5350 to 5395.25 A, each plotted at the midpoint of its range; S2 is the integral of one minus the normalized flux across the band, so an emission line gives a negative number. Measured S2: 0.6 A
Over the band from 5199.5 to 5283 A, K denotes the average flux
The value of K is 15.6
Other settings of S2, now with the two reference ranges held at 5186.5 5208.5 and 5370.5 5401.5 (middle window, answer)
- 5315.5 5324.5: -0.38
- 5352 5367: -0.26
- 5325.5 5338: 0.49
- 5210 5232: -0.44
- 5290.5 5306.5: -0.41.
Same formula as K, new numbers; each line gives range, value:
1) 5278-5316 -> 16.8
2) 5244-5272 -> 15.3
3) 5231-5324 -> 16.3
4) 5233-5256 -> 16.2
